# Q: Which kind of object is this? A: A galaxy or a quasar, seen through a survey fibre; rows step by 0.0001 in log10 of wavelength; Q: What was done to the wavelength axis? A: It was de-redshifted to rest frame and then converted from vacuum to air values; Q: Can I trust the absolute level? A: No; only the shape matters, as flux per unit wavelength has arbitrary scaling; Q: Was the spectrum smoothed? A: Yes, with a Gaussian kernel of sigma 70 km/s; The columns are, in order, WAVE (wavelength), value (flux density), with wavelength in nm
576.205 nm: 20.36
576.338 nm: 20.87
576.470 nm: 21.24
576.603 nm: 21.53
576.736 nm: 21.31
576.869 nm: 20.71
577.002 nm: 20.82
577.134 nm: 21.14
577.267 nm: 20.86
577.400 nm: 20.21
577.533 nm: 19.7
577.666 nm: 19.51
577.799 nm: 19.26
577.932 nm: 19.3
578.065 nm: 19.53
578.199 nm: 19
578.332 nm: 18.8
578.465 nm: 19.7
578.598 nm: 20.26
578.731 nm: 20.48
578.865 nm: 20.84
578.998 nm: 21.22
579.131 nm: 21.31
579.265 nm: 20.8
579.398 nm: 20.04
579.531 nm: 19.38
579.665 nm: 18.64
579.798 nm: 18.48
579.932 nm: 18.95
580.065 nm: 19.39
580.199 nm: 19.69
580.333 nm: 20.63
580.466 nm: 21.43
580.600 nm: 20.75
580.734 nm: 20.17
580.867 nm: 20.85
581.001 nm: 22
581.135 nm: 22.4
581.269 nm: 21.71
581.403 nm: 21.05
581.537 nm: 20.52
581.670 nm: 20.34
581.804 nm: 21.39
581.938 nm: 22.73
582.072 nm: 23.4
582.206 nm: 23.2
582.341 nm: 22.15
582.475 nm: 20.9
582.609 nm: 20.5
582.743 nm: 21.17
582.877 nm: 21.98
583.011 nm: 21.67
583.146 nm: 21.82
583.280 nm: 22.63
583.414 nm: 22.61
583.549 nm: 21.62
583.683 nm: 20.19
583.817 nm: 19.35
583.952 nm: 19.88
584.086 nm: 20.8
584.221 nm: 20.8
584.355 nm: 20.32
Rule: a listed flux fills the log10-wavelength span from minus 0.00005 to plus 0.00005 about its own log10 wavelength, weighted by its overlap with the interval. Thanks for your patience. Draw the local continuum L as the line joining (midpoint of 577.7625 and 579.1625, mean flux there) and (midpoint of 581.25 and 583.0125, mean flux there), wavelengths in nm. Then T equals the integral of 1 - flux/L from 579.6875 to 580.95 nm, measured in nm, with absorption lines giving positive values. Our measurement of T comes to 0.05 nm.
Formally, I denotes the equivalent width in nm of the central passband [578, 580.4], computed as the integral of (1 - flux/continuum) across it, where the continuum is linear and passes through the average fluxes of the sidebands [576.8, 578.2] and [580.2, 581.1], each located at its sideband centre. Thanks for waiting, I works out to 0.08 nm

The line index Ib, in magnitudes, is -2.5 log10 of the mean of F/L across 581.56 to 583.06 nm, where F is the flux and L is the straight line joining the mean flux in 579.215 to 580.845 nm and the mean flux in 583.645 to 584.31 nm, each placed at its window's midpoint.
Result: -0.086 mag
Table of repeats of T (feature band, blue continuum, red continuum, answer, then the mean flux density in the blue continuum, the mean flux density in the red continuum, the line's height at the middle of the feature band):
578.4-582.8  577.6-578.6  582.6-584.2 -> -0.12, 19.4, 21.2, 20.2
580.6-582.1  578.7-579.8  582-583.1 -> -0.01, 20.2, 21.9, 21.3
